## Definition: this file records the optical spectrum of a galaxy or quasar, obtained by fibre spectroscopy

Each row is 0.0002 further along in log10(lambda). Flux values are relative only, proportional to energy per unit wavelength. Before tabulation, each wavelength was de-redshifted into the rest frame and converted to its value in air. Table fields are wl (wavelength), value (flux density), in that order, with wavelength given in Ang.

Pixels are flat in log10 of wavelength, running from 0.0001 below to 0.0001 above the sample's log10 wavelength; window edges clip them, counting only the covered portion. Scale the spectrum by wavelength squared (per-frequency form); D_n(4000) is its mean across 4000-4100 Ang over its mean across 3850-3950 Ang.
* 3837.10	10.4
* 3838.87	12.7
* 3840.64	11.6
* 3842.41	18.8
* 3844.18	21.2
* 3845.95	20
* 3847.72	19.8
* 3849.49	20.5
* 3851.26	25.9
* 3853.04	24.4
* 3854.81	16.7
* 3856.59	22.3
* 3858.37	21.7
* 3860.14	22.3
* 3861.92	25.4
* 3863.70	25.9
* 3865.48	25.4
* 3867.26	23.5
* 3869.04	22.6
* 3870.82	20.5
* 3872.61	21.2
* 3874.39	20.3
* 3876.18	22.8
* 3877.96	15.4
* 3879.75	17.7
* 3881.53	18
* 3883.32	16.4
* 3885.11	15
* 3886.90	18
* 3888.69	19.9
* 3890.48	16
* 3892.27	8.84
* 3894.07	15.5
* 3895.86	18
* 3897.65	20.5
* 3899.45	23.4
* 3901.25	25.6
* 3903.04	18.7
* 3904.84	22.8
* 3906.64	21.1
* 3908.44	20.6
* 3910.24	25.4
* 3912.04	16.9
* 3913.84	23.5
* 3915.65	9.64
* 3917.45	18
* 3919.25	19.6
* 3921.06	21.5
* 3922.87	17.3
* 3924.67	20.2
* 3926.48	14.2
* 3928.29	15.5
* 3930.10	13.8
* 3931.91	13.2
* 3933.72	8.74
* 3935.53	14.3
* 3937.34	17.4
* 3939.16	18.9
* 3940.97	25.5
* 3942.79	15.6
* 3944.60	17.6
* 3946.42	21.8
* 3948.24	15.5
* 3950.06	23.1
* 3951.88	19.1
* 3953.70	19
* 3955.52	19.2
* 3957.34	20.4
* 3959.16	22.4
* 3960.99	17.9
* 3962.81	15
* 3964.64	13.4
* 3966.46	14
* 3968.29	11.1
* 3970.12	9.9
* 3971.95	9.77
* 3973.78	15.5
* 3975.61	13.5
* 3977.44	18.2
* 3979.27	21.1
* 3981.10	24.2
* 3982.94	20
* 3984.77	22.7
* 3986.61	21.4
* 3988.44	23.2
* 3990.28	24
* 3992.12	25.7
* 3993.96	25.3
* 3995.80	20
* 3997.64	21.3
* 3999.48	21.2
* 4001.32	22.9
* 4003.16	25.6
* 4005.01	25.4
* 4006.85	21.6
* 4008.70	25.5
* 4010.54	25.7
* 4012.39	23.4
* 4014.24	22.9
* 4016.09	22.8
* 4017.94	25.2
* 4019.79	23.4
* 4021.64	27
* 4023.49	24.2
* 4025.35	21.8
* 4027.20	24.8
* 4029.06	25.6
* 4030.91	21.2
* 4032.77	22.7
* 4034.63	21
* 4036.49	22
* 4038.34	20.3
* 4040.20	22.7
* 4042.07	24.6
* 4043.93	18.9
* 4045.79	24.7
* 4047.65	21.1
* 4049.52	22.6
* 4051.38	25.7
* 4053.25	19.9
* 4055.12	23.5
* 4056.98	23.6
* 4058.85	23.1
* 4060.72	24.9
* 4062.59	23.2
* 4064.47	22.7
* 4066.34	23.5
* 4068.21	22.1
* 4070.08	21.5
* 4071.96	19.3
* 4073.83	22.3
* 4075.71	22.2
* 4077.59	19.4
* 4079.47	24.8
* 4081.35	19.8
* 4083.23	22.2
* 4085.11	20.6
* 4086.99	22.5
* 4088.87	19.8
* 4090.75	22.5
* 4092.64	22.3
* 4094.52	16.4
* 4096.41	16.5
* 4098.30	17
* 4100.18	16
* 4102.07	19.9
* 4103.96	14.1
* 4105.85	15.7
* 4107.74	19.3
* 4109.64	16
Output 1.26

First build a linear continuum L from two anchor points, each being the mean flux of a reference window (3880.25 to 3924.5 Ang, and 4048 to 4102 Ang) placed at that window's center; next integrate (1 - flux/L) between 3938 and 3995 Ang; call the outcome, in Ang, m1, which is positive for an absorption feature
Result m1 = 2.65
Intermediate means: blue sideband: 18.8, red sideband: 21.4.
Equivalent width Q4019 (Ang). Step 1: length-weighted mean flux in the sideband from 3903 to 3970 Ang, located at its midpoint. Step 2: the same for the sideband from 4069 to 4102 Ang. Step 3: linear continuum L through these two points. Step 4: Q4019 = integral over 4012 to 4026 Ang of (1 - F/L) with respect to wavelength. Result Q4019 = -3.45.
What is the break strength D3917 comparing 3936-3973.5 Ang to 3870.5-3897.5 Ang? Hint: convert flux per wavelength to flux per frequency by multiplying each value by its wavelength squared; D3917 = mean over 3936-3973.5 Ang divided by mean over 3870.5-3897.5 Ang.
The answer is 1.02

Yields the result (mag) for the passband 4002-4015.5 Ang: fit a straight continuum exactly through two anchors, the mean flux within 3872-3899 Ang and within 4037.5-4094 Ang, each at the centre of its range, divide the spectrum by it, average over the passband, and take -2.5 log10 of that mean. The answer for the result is -0.17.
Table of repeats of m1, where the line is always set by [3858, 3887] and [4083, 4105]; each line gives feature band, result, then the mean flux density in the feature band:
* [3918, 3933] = 2.6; 16.8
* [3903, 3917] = 0.4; 19.8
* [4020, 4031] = -2.6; 24.3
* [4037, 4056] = -2.9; 22.4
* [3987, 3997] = -1.8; 23.5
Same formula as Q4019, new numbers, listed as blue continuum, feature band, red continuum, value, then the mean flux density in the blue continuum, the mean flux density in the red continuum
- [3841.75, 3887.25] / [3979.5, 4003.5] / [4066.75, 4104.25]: -2.7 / 20.9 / 20.2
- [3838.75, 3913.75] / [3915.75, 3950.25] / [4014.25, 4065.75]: 6.5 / 20.1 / 23.1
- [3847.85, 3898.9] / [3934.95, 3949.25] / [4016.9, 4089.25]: 1.7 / 20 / 22.6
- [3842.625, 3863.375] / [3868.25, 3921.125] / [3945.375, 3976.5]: 1.8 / 21.9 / 16.5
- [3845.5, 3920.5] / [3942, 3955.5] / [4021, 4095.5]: 1.3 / 20.1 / 22.3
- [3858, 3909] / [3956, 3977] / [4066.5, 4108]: 5.3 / 20.1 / 19.9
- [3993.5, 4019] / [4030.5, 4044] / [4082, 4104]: 0.1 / 23.5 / 19.4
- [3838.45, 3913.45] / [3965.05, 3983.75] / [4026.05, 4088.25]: 5.0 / 20.1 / 22.4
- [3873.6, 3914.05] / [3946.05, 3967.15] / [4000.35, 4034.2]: 3.1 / 19.1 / 23.9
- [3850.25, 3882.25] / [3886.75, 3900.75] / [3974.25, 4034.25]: 2.7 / 21.8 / 22.9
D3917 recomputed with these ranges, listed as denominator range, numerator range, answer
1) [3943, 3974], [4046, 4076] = 1.42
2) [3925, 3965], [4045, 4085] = 1.36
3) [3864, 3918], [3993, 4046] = 1.27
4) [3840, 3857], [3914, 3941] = 0.85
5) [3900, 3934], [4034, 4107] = 1.24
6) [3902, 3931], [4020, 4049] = 1.30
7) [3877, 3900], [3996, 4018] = 1.46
